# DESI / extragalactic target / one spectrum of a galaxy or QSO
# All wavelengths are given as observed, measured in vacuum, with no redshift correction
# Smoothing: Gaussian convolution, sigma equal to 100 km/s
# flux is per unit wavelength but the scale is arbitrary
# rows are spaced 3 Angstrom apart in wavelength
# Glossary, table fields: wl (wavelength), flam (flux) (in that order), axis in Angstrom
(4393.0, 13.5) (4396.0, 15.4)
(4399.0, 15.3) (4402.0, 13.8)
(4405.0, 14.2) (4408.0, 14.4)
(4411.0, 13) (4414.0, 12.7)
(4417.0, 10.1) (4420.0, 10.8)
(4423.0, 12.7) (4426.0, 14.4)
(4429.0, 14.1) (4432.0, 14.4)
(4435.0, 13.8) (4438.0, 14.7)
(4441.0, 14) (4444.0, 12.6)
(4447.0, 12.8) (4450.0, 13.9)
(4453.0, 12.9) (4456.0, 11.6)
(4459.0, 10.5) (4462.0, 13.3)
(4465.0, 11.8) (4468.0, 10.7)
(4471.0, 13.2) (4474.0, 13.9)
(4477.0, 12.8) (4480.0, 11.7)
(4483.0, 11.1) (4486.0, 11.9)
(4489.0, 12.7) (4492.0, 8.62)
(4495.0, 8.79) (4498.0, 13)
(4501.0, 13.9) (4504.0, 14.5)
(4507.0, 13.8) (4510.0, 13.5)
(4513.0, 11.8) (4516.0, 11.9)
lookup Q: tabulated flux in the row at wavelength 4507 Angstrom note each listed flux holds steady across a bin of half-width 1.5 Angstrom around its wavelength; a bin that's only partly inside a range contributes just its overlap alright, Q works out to 13.8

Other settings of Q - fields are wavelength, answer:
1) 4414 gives 12.7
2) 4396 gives 15.4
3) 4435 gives 13.8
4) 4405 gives 14.2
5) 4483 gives 11.1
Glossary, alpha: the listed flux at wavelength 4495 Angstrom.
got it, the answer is 8.79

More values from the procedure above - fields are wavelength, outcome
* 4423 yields 12.7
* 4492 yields 8.62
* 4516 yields 11.9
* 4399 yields 15.3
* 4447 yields 12.8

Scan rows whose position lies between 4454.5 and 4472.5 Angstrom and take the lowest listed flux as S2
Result 10.5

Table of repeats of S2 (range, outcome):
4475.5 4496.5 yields 8.62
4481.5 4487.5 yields 11.1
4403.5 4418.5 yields 10.1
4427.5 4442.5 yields 13.8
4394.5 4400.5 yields 15.3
